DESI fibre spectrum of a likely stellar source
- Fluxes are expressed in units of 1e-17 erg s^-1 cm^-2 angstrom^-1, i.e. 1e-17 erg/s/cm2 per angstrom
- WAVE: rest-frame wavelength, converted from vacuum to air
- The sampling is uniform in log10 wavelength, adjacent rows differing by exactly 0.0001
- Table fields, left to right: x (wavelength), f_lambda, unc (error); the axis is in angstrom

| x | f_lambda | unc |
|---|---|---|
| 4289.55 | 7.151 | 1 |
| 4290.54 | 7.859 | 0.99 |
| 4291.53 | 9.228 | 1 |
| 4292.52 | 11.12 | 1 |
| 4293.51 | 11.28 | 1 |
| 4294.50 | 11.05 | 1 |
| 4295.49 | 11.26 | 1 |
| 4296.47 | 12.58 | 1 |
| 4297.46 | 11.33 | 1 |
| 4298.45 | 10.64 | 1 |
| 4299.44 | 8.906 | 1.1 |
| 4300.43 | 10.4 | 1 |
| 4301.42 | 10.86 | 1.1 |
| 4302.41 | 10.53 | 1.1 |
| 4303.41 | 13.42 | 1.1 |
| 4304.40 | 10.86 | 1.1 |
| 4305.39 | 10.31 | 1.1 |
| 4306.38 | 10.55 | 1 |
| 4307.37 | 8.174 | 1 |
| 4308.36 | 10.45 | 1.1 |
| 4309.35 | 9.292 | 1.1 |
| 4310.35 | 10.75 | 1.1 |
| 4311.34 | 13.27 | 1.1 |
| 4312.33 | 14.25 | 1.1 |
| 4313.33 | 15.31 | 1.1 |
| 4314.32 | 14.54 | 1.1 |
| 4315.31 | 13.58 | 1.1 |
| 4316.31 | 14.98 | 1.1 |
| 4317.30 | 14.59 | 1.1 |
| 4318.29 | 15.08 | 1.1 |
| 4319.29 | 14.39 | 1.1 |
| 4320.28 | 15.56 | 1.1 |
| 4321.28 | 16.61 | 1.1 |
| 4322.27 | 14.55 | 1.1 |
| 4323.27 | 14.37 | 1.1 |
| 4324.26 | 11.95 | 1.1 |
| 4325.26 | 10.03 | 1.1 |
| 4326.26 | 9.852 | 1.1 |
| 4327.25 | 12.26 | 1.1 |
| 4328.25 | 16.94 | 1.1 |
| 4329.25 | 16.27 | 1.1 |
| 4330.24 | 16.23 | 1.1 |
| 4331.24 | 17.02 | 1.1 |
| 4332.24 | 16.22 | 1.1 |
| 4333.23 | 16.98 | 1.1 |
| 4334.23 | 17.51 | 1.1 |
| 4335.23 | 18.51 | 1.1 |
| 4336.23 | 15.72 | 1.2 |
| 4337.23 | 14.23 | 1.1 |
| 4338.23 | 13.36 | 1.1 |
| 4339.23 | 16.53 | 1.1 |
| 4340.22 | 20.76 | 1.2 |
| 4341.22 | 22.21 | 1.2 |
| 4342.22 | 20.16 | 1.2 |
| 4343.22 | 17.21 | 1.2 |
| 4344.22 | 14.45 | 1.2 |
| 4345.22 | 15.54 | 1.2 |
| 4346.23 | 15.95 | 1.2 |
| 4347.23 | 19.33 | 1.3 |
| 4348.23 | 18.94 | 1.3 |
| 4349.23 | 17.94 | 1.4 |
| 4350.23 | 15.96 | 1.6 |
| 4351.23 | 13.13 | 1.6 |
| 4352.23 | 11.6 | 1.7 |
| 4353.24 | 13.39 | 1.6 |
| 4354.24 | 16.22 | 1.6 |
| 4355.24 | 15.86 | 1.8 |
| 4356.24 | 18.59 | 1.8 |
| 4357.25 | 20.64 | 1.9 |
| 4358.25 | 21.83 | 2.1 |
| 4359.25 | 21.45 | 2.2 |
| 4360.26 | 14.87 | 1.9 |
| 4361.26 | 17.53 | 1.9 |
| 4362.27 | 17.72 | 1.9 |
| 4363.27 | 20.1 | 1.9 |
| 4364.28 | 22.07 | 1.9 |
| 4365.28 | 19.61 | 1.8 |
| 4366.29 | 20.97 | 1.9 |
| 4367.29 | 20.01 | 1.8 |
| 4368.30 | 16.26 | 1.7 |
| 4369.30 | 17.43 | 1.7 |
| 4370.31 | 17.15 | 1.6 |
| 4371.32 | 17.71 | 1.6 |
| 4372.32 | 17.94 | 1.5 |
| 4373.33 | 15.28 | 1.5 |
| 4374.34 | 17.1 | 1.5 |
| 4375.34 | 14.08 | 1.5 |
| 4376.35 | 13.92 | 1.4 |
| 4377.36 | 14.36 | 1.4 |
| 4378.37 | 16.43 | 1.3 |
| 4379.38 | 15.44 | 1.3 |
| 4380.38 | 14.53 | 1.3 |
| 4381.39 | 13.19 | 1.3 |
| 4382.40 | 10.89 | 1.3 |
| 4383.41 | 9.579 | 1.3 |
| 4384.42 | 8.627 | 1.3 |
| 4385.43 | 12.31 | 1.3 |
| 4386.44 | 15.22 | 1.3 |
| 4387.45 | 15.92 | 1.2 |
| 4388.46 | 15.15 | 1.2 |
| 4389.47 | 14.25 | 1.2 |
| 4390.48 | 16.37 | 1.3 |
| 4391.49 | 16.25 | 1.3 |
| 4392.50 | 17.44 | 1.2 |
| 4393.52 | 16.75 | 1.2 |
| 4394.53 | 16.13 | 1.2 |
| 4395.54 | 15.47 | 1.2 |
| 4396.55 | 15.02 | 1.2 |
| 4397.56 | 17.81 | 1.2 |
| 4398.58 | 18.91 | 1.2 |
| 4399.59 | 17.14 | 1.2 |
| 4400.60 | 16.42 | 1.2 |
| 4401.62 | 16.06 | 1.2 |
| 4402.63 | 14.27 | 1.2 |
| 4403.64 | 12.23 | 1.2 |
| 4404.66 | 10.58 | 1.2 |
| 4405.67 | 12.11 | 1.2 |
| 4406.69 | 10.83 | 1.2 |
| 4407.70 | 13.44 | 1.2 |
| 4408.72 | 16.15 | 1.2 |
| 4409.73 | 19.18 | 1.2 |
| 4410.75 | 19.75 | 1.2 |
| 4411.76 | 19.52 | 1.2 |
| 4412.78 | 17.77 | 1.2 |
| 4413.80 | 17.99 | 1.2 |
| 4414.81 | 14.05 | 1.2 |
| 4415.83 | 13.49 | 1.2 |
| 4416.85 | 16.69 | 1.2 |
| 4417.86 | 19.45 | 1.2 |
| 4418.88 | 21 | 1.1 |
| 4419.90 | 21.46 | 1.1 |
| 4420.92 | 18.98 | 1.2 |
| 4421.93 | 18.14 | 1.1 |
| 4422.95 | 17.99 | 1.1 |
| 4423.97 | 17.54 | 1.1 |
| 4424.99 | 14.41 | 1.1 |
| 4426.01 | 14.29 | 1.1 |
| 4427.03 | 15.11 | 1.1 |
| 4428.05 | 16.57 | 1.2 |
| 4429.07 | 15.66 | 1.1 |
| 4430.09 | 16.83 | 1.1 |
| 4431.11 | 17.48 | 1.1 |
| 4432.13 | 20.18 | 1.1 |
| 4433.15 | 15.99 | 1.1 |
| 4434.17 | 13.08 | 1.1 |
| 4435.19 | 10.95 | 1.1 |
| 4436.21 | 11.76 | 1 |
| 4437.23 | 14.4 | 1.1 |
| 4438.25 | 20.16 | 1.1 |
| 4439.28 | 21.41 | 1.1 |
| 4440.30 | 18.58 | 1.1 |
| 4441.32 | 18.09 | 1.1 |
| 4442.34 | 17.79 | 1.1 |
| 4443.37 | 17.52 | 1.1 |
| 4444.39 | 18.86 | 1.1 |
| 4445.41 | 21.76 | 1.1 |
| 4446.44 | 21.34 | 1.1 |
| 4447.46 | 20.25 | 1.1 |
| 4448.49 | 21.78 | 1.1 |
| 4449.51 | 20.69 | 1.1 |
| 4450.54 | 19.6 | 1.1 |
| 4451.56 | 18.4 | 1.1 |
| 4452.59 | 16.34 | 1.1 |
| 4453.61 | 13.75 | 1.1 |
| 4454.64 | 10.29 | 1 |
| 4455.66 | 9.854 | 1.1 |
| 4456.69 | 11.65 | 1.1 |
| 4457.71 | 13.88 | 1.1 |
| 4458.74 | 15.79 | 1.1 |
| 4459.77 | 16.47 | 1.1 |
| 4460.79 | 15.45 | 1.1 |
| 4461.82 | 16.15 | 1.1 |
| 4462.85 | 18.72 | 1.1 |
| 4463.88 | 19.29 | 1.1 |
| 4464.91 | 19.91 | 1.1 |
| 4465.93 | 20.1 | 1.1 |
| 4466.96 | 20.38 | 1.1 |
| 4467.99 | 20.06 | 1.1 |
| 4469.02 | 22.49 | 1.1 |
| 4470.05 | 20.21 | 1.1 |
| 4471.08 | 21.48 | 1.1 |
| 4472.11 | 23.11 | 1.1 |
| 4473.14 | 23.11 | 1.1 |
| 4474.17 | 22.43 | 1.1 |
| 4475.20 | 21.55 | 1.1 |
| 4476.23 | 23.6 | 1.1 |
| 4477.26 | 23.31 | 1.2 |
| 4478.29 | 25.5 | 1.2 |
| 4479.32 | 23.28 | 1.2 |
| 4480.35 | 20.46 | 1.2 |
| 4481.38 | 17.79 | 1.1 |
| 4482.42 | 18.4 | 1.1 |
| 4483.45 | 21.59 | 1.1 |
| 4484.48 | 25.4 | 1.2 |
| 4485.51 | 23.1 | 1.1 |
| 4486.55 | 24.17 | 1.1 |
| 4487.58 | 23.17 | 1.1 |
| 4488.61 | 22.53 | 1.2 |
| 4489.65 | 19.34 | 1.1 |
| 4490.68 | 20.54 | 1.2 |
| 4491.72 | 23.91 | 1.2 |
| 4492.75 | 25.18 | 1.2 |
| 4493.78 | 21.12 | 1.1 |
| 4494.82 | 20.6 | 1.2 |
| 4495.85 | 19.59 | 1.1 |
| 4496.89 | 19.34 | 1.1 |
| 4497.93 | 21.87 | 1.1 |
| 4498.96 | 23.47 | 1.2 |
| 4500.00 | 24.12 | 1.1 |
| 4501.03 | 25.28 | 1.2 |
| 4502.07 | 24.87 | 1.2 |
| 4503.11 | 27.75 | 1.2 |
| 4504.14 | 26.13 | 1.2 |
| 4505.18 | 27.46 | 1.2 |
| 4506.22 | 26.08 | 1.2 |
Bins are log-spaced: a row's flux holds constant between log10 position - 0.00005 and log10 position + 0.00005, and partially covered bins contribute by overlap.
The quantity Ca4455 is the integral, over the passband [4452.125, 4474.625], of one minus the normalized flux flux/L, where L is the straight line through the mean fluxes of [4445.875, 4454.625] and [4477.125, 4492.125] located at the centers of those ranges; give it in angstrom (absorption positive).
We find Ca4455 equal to 2.52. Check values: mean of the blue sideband 18.5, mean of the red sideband 22.1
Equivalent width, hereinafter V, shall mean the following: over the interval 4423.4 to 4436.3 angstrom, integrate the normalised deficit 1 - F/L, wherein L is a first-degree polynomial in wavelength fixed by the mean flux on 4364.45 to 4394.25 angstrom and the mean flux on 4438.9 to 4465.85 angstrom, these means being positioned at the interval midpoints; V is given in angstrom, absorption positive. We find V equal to 1.1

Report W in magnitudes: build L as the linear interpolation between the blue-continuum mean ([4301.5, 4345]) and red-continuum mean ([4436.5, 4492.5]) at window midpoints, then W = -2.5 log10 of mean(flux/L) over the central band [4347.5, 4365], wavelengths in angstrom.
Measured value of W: -0.13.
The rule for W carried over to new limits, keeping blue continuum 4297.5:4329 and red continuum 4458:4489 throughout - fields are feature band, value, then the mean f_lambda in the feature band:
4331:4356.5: -0.18 mag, 16.6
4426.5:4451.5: 0.08 mag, 17.8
